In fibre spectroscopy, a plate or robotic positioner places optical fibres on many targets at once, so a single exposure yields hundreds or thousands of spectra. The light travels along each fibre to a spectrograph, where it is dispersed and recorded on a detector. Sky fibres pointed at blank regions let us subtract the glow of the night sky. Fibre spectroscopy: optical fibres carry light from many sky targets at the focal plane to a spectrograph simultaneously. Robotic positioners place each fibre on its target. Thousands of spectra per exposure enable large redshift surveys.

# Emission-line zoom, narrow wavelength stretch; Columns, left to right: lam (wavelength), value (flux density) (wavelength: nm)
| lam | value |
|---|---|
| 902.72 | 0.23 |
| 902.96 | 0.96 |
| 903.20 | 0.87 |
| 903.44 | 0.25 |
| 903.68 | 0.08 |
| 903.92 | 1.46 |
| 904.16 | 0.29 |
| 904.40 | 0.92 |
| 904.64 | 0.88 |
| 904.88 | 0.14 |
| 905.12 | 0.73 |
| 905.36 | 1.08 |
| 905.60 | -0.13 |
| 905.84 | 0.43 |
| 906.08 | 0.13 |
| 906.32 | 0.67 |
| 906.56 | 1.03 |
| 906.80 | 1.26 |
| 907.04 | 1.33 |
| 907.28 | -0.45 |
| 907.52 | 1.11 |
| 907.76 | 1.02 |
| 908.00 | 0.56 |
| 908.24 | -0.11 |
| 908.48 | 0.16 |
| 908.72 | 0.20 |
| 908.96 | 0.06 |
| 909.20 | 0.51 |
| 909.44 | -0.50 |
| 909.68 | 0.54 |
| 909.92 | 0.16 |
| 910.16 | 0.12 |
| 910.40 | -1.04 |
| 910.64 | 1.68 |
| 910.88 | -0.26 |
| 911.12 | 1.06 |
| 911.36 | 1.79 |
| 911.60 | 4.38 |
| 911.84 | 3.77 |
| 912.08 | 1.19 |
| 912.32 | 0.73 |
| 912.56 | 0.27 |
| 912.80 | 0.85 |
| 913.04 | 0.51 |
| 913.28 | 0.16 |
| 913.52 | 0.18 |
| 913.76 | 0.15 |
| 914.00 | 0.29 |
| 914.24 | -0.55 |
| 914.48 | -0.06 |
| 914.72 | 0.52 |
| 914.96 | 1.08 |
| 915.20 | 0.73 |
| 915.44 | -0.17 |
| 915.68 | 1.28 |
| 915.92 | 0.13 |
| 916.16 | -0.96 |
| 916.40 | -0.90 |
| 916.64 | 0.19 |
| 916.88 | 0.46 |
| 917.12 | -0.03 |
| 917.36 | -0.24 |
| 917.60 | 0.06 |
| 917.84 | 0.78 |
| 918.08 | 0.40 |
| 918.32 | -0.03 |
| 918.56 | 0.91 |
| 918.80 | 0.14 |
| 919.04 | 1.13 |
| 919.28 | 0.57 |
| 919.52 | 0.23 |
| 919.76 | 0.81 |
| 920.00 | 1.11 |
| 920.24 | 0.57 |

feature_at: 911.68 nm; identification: H-beta 4861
